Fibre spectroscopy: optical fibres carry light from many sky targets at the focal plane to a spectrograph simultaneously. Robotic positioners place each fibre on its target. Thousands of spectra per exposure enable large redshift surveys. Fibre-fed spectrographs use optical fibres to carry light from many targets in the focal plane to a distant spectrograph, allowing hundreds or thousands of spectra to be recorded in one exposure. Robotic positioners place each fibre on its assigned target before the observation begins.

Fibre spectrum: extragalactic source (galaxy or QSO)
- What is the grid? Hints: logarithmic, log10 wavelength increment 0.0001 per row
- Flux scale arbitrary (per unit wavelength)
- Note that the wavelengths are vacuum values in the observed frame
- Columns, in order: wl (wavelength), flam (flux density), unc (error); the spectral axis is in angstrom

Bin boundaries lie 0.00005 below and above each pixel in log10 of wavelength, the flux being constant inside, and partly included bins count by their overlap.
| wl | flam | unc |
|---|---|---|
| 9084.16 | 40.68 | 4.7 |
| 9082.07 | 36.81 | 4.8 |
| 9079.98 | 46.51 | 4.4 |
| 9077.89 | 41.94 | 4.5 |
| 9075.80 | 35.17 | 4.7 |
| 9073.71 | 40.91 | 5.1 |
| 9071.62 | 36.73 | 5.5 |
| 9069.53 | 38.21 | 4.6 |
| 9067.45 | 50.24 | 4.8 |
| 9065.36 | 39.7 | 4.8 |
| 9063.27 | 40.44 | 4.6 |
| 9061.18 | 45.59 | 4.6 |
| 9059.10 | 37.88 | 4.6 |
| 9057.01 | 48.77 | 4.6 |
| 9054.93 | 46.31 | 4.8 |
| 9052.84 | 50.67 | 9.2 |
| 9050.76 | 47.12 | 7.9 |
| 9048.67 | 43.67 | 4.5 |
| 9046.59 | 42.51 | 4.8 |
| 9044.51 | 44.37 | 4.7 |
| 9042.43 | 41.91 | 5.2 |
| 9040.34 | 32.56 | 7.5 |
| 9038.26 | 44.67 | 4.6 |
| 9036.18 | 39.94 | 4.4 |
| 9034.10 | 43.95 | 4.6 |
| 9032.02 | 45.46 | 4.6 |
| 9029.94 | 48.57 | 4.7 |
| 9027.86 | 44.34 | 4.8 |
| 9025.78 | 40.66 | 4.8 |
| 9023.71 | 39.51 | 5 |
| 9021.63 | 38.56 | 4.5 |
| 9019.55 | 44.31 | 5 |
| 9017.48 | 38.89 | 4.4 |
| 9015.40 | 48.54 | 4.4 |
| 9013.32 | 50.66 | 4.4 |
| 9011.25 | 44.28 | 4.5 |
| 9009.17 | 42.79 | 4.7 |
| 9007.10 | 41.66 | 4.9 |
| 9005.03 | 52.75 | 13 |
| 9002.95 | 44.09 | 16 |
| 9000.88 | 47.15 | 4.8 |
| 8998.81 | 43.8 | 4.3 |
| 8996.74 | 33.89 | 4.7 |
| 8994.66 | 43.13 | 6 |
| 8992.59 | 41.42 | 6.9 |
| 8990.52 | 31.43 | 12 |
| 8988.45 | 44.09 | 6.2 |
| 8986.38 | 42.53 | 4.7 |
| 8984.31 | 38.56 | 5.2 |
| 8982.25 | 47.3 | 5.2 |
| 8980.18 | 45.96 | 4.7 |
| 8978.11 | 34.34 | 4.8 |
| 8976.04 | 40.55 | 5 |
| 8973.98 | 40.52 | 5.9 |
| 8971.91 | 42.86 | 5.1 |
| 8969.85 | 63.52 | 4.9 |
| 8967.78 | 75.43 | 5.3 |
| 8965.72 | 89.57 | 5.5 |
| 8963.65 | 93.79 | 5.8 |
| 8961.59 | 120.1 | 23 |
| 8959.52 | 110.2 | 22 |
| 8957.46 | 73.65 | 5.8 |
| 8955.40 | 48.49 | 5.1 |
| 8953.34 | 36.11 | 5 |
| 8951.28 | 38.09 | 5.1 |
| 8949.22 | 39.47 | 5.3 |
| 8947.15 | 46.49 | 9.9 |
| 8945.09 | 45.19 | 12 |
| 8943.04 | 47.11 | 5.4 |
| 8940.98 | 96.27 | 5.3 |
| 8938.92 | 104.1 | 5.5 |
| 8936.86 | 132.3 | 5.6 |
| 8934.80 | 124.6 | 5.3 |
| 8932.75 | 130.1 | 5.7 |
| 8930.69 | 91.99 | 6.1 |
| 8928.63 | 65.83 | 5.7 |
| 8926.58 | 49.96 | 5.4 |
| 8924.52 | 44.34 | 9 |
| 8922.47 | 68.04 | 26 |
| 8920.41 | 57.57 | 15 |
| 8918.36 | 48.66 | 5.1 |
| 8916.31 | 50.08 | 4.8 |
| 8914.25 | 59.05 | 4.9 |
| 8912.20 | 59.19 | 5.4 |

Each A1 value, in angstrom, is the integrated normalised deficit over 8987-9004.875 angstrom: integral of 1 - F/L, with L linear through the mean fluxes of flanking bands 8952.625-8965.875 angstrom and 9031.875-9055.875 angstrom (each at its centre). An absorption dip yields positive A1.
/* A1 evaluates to 6.4 angstrom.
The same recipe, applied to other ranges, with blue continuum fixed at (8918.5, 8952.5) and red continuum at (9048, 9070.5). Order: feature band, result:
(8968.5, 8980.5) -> 3.51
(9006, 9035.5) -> 5.29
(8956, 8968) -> -4.77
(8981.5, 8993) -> 3.84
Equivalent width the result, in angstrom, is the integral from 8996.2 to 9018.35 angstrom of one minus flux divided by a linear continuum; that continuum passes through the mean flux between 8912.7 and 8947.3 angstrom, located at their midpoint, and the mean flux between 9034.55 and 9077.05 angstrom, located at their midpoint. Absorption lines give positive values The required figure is 4.1 angstrom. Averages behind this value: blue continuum 74.7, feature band 44.7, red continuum 42.4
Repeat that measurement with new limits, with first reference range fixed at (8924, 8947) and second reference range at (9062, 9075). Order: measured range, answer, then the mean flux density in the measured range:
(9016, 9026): 2.8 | 40.7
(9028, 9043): 2.7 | 42.5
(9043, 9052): 0.6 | 44.5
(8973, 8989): 6.4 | 41.7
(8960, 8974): -0.9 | 78.9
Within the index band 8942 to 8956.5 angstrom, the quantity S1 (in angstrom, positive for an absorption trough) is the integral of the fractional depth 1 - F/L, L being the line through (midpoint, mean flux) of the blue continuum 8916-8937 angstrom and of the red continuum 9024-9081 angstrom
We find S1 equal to 5.7 angstrom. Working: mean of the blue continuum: 77.2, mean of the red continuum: 42.9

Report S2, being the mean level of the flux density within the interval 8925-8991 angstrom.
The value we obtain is 66.7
